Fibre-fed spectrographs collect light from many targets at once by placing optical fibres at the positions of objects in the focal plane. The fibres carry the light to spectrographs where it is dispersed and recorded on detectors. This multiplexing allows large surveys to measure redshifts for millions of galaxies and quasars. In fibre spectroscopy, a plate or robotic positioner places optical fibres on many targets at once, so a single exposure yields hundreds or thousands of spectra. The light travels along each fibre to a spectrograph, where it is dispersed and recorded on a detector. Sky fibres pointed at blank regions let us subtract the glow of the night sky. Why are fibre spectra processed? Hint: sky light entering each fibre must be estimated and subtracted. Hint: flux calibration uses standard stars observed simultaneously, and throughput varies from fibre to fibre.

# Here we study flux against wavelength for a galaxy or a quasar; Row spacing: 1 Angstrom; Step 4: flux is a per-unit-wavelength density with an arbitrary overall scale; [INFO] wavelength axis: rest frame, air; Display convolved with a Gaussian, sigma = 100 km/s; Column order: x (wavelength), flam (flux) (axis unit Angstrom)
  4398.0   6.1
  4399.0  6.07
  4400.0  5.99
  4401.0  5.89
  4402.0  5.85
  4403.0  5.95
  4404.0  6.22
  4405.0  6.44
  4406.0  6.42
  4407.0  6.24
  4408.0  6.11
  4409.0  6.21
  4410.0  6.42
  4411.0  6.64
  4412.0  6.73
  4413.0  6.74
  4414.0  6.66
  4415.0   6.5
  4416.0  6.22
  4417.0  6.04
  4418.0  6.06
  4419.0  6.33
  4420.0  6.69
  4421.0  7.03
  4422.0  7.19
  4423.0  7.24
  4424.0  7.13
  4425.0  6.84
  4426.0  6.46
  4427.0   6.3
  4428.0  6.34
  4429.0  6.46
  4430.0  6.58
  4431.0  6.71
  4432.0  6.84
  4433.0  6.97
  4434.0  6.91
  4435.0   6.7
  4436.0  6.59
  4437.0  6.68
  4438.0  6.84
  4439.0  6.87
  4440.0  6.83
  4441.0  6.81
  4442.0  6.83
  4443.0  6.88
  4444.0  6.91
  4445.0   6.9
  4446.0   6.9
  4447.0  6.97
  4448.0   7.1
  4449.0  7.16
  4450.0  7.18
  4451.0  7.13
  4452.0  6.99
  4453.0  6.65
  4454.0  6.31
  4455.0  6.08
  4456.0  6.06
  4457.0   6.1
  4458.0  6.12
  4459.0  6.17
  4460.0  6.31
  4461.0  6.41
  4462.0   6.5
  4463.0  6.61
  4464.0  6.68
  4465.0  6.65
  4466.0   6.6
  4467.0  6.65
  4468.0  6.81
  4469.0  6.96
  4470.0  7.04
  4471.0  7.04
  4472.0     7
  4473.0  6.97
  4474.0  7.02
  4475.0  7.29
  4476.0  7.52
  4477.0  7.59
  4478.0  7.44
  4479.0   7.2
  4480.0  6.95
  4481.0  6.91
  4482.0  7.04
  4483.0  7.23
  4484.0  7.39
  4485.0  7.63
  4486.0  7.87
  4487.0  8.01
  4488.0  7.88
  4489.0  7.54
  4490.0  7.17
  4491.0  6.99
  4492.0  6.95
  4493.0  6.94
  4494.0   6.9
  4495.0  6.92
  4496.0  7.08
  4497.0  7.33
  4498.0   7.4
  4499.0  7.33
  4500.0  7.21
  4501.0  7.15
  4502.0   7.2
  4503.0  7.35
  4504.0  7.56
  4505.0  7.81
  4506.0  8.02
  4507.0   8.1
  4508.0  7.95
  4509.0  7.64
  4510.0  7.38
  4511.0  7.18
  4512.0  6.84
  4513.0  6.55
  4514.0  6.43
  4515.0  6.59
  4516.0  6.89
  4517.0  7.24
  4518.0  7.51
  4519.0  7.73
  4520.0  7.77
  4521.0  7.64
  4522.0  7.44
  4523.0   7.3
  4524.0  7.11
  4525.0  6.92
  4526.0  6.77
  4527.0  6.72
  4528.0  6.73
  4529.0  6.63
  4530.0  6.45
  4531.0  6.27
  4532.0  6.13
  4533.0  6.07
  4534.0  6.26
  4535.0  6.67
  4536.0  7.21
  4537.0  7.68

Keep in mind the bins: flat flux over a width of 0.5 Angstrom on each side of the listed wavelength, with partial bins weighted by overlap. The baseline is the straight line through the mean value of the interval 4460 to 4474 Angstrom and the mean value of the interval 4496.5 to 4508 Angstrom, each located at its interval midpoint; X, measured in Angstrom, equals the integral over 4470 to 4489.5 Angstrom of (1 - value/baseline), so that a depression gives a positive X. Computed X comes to -0.8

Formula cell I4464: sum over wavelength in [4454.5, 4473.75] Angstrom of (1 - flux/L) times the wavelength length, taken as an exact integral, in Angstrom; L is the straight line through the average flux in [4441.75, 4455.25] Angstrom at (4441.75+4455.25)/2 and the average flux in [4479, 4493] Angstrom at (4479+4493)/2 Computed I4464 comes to 1.34 Angstrom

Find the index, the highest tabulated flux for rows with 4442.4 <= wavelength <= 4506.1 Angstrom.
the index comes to 8.02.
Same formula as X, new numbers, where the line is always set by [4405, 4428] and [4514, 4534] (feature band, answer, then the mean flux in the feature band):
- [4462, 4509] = -3.12 Angstrom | 7.23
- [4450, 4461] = 0.41 Angstrom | 6.43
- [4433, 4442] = -0.24 Angstrom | 6.79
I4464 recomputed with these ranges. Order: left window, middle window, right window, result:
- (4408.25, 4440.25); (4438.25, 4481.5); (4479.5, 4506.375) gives 1.1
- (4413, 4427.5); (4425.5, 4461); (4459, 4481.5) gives 0.4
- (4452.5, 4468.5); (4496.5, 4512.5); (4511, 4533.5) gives -1.7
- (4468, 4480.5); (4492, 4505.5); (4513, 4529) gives -0.2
